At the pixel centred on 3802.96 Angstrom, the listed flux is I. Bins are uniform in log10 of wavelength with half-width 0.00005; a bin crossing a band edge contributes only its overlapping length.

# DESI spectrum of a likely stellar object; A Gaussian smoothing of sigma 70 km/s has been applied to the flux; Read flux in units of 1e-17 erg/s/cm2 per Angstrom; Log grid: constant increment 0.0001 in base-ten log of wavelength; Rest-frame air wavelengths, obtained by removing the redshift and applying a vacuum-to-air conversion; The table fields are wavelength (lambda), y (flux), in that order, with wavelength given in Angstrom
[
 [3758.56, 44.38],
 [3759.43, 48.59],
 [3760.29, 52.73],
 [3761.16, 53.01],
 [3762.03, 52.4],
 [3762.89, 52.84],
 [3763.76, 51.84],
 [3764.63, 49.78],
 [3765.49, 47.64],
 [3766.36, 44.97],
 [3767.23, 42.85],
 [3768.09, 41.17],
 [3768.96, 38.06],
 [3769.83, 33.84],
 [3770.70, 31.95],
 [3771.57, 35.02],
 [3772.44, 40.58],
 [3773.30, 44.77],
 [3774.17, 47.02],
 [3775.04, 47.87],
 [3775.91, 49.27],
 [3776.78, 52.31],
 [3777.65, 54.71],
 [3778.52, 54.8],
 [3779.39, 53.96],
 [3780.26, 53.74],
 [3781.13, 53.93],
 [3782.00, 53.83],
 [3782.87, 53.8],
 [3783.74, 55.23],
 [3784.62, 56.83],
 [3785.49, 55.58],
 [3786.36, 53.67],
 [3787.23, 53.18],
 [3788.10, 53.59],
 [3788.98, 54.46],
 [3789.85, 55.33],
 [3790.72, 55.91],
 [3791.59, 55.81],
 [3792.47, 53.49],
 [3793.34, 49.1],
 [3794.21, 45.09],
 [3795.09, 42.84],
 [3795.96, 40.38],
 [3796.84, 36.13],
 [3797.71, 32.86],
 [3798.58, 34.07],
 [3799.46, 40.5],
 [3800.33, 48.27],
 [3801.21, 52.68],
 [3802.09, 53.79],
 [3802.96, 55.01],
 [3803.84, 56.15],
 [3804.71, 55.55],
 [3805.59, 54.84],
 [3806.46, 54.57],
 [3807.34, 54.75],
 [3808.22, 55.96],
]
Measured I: 55.01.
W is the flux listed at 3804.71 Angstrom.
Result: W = 55.55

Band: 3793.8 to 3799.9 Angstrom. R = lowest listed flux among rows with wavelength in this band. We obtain 32.86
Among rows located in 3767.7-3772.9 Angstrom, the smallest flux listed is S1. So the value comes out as 31.95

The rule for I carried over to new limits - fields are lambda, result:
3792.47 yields 53.49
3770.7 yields 31.95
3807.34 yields 54.75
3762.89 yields 52.84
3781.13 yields 53.93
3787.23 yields 53.18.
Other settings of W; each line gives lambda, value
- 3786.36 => 53.67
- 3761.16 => 53.01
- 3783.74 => 55.23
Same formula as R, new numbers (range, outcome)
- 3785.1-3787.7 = 53.18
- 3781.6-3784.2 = 53.8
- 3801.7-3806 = 53.79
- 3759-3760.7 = 48.59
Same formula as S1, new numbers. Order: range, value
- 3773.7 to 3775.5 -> 47.02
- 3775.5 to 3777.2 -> 49.27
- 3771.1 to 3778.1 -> 35.02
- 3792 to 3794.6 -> 45.09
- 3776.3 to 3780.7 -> 52.31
